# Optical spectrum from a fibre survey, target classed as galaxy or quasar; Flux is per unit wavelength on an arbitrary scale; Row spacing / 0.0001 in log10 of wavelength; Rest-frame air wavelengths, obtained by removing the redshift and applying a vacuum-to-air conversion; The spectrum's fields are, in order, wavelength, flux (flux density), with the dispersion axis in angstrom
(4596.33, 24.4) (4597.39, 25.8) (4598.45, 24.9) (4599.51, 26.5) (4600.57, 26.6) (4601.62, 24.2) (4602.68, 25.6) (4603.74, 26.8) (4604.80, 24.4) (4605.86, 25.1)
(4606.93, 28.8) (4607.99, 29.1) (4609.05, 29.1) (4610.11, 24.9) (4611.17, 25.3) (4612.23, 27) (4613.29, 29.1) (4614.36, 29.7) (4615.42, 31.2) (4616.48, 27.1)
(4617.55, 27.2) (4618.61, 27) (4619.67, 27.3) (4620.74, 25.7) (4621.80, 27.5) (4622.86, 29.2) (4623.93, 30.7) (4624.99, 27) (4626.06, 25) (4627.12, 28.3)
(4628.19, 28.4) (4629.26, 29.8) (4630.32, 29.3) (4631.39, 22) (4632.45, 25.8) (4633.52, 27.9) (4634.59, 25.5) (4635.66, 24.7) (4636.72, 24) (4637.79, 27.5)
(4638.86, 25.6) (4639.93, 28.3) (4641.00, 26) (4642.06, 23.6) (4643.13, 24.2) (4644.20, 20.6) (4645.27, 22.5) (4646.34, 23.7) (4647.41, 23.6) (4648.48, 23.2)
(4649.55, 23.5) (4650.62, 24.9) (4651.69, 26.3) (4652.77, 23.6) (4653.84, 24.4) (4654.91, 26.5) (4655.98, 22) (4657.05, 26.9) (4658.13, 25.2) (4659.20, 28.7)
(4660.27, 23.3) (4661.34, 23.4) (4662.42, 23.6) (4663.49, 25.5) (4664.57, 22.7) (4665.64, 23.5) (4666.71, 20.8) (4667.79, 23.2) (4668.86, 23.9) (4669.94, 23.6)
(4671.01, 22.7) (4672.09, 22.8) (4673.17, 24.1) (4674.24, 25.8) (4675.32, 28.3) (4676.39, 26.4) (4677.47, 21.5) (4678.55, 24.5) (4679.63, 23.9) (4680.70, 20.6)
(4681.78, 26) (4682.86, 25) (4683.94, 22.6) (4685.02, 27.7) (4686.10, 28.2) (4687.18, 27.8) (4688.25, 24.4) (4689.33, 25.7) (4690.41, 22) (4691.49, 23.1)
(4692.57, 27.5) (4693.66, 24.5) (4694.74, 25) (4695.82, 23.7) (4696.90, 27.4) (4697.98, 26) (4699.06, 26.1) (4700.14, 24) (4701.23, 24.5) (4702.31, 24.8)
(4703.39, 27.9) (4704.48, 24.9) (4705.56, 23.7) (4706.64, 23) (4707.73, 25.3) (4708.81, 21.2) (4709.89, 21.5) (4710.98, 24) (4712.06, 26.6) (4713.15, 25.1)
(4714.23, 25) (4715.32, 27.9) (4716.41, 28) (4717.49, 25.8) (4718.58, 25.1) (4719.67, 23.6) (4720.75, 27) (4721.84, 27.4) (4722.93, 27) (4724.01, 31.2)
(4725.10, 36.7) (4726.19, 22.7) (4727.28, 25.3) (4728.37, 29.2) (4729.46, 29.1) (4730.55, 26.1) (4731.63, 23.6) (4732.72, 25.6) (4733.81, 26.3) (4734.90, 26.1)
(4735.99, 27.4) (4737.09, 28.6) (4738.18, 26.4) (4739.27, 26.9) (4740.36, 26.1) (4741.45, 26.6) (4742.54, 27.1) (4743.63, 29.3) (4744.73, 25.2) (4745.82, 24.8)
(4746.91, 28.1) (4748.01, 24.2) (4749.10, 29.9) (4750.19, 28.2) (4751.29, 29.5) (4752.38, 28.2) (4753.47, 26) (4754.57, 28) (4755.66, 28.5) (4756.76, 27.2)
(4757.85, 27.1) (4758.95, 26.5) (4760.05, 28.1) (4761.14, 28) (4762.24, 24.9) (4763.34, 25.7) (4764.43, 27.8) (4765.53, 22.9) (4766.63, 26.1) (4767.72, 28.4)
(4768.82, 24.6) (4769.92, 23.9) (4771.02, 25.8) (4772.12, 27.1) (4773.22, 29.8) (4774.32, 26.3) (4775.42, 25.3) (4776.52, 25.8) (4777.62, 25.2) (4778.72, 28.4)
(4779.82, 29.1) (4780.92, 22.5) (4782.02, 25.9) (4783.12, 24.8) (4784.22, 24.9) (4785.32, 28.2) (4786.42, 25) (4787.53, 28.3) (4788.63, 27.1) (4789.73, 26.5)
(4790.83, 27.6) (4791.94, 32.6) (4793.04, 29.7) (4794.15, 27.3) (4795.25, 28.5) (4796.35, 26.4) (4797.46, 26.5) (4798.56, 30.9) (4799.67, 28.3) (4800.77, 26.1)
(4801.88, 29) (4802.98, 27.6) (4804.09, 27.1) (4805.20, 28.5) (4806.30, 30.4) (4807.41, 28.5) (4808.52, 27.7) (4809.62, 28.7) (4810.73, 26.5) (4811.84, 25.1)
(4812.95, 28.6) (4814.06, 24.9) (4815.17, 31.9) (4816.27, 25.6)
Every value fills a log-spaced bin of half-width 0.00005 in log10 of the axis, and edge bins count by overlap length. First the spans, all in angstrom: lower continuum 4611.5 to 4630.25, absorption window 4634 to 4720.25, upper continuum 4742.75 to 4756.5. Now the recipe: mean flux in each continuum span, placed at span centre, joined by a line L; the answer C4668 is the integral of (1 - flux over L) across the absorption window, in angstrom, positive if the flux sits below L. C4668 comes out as 9.72 angstrom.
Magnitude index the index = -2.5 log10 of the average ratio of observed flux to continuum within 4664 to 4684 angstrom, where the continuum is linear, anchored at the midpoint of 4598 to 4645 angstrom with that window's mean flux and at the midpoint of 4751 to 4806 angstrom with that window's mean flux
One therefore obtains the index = 0.128 mag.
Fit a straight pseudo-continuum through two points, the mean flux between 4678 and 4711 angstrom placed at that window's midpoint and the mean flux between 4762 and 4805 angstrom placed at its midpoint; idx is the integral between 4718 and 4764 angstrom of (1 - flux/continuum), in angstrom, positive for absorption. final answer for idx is -2.22 angstrom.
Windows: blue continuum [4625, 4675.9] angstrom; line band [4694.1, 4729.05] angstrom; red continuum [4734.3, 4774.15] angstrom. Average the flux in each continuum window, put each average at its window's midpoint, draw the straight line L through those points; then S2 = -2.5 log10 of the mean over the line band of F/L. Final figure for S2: 0.01 mag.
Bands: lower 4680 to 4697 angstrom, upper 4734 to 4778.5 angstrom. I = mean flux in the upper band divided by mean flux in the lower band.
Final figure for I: 1.07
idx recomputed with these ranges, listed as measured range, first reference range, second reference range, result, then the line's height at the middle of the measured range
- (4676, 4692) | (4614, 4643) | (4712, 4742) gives 1.4 angstrom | 26.9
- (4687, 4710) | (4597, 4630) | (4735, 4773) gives 1.9 angstrom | 27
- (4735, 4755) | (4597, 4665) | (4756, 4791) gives -0.7 angstrom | 26.3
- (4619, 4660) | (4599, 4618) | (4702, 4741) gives 1.7 angstrom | 26.8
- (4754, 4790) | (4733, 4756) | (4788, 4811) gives 1.6 angstrom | 27.7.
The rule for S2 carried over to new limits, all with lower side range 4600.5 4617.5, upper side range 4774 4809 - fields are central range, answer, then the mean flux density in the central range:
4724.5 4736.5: 0.01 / 27.1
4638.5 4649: 0.13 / 24.1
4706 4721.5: 0.10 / 25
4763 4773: 0.06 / 25.9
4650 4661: 0.09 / 25.1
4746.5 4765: 0.00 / 27.4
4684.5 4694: 0.06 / 25.7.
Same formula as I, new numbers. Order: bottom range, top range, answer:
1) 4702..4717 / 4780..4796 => 1.09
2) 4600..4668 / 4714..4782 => 1.04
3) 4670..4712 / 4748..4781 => 1.09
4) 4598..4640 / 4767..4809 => 1.01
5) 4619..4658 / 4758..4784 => 1.02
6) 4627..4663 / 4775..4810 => 1.09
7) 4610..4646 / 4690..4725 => 0.96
